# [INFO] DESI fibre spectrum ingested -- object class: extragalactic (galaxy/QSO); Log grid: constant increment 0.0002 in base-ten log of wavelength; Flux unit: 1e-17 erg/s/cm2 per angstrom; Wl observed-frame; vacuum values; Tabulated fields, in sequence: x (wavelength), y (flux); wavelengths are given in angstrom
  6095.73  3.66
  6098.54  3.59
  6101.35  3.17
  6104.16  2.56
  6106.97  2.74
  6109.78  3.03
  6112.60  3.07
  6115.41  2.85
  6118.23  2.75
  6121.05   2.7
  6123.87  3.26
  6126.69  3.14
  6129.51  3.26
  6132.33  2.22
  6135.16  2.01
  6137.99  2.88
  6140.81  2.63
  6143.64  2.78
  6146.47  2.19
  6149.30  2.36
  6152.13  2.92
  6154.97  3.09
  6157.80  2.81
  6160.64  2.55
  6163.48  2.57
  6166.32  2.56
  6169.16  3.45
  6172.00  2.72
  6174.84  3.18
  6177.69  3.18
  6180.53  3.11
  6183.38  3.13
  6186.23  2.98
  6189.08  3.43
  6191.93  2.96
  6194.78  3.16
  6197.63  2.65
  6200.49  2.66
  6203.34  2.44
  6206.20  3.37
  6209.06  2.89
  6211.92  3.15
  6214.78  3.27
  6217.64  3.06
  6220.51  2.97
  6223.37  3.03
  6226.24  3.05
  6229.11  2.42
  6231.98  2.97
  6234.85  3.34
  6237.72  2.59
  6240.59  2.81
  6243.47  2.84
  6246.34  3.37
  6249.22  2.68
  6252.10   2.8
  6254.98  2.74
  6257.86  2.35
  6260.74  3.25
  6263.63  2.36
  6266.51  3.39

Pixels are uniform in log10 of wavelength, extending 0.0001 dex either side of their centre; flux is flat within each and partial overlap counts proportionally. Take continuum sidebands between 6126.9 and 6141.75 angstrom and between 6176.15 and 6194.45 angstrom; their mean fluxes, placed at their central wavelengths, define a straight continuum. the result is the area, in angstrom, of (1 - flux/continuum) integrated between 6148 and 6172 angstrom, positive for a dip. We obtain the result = 0.9 angstrom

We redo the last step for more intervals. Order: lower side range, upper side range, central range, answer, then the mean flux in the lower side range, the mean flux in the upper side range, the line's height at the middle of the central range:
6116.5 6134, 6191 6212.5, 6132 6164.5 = 3.22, 2.87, 2.9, 2.88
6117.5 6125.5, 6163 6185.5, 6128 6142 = 1.62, 2.92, 3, 2.94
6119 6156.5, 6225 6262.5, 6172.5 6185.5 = -1.56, 2.73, 2.86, 2.78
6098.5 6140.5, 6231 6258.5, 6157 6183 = -0.54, 2.85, 2.86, 2.86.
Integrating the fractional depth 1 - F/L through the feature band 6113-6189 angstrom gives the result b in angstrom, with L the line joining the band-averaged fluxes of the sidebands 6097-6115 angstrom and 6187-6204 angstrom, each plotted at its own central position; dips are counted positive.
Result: 3.3 angstrom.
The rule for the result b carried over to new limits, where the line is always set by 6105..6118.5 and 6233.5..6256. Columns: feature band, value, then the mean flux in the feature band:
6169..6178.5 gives -0.64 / 3.09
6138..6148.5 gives 1.16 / 2.57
